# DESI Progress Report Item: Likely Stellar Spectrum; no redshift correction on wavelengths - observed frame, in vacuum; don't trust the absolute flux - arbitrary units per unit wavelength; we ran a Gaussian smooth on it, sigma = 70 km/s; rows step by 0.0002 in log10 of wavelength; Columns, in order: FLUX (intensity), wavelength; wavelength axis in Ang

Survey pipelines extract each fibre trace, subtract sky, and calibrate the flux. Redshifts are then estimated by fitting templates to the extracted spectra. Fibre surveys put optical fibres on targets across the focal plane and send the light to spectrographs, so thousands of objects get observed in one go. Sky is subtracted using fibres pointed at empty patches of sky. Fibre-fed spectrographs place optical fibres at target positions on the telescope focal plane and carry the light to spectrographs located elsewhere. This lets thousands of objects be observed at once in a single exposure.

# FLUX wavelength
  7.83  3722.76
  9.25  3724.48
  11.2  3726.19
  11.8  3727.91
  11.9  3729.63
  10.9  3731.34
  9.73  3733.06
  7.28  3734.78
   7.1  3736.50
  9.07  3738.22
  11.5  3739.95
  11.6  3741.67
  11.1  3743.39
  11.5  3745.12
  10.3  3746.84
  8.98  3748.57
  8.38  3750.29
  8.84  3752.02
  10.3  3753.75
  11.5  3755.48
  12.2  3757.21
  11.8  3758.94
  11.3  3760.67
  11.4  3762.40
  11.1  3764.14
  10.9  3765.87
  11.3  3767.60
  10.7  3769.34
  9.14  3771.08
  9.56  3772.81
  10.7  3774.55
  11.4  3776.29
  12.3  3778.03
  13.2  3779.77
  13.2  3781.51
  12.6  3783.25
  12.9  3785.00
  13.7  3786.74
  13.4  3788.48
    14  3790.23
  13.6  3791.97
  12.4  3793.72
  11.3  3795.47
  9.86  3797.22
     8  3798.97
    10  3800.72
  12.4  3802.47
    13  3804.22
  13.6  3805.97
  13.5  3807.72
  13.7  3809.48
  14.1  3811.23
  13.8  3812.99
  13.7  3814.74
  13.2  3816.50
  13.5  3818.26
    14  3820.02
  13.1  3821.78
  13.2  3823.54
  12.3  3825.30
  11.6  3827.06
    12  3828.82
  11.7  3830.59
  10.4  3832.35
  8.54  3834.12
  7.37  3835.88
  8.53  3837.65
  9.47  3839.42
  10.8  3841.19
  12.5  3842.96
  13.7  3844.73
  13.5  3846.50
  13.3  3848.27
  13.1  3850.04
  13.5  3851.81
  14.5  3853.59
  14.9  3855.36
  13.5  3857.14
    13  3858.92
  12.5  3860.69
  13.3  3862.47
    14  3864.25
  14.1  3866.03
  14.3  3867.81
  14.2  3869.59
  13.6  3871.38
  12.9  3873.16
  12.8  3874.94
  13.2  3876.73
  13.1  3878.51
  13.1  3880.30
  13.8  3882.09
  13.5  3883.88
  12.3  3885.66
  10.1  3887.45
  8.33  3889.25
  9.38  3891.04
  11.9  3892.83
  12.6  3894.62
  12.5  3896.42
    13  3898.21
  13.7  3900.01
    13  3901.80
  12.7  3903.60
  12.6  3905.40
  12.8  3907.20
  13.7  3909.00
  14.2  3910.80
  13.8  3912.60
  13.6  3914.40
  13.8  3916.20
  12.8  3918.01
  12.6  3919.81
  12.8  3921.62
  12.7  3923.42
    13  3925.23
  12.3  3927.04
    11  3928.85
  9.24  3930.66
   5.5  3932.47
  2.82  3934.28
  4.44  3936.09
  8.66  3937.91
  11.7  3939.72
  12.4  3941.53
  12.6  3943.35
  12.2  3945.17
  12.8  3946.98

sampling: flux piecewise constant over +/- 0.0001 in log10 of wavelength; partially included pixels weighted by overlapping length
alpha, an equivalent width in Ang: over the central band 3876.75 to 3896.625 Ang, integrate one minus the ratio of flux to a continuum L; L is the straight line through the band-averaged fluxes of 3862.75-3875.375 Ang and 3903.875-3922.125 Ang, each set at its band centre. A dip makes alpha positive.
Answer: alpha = 2.4 Ang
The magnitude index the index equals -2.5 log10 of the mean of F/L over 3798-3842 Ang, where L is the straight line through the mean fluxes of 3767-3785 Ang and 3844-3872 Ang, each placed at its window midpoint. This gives 0.07 mag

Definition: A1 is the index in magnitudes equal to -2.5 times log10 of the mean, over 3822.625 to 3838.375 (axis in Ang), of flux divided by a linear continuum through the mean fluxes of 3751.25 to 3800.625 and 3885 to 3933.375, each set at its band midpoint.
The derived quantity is 0.10 mag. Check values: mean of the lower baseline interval 11.5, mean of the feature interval 10.7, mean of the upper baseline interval 12.1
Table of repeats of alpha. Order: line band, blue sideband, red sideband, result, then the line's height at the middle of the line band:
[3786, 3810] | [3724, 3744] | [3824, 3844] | -4.28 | 10.4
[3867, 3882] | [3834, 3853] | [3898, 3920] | -1.33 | 12.3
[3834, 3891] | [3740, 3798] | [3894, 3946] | -4.51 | 11.6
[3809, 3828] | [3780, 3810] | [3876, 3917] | -1.23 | 12.5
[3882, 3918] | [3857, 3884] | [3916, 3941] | -2.60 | 11.8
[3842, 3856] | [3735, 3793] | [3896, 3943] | -2.67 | 11.4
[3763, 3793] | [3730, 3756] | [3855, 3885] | -2.98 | 10.9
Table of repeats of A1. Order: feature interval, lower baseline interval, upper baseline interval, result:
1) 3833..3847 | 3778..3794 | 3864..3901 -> 0.23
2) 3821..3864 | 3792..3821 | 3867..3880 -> 0.08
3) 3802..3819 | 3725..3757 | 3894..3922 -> -0.18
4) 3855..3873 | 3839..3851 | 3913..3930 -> -0.09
